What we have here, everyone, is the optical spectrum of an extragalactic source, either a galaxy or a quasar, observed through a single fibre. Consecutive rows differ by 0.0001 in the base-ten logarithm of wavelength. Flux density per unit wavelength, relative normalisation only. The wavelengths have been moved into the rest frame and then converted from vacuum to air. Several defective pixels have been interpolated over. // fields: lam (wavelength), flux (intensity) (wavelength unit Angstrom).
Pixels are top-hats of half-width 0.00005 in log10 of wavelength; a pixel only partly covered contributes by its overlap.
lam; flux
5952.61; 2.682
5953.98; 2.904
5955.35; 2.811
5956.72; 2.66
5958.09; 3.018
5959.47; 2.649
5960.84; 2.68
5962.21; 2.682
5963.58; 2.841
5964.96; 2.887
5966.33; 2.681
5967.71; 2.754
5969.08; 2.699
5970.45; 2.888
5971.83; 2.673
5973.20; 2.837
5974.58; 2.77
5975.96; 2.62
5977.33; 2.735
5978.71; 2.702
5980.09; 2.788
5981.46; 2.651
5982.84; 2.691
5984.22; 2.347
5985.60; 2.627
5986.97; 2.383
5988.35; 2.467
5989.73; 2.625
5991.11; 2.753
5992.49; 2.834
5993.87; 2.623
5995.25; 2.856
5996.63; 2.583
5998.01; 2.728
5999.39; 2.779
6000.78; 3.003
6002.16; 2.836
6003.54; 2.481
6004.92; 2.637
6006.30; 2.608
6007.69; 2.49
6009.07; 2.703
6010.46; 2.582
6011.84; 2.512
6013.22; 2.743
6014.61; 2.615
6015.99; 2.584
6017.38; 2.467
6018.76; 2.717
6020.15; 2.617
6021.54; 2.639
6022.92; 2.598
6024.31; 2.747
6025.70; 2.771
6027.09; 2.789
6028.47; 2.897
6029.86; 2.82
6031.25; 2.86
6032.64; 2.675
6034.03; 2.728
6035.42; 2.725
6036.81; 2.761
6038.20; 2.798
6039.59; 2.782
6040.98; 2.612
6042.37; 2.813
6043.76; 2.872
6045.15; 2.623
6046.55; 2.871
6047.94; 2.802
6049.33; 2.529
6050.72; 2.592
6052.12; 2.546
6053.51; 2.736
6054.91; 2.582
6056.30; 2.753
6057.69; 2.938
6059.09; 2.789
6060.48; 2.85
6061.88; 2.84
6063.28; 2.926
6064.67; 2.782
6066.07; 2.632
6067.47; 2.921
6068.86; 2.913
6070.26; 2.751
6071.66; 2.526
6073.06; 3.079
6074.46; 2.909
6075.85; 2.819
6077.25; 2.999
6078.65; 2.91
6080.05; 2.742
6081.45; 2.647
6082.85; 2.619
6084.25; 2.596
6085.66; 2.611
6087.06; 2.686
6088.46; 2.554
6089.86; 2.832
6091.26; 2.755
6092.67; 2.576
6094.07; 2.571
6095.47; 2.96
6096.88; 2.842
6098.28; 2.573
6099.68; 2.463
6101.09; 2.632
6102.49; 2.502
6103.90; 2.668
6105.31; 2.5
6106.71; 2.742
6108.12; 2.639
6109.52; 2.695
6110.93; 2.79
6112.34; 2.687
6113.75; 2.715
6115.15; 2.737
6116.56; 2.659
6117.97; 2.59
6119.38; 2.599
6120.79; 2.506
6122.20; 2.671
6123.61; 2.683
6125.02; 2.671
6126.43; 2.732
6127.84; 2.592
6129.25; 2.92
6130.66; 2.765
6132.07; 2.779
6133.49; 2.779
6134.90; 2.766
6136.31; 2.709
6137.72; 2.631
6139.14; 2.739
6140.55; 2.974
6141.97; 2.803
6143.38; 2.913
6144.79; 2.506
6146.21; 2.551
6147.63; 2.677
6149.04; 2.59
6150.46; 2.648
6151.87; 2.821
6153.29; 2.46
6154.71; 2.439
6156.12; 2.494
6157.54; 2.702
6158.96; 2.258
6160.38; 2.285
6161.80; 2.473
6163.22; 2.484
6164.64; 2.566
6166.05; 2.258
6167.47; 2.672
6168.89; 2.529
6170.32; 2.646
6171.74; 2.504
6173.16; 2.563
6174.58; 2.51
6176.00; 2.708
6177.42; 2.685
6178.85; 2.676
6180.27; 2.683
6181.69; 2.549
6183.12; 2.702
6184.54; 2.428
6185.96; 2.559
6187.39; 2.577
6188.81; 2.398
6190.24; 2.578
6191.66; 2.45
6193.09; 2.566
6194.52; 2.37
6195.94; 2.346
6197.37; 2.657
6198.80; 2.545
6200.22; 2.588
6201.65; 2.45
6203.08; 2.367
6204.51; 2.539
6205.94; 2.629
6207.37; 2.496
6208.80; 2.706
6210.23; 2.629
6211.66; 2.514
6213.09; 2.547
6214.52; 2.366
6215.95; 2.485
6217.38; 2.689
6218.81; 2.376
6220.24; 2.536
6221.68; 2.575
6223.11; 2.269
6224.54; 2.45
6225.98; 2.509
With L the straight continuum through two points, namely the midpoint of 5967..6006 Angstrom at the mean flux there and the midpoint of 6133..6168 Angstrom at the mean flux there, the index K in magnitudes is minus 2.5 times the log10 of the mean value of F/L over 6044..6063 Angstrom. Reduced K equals -0.03 mag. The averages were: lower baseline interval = 2.69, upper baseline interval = 2.61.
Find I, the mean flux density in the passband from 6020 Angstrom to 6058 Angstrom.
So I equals 2.73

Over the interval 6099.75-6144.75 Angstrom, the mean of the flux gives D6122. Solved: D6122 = 2.7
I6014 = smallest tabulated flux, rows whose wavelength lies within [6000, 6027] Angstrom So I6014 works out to 2.467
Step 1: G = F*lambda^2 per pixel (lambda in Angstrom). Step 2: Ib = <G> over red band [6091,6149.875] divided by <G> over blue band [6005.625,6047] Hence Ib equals 1.03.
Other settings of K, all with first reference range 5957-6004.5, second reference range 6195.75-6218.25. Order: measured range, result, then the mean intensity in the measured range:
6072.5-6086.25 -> -0.06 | 2.79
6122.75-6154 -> -0.05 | 2.71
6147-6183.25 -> 0.00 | 2.56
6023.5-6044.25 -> -0.04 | 2.77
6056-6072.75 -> -0.06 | 2.81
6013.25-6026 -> 0.02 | 2.64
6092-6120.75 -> -0.02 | 2.65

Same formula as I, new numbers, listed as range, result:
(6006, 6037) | 2.68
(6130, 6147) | 2.74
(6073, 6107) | 2.7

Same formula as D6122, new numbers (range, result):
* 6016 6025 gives 2.63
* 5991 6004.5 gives 2.75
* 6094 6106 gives 2.64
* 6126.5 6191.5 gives 2.61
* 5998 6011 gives 2.68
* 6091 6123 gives 2.65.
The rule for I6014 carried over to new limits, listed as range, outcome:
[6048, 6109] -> 2.463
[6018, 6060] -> 2.529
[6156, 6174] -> 2.258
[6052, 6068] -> 2.546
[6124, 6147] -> 2.506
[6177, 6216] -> 2.346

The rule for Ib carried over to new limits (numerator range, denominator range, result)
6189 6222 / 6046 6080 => 0.95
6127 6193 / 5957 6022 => 1.03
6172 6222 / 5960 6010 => 1.01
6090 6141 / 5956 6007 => 1.04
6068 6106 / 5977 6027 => 1.05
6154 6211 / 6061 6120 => 0.96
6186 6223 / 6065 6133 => 0.96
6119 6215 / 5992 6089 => 0.99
